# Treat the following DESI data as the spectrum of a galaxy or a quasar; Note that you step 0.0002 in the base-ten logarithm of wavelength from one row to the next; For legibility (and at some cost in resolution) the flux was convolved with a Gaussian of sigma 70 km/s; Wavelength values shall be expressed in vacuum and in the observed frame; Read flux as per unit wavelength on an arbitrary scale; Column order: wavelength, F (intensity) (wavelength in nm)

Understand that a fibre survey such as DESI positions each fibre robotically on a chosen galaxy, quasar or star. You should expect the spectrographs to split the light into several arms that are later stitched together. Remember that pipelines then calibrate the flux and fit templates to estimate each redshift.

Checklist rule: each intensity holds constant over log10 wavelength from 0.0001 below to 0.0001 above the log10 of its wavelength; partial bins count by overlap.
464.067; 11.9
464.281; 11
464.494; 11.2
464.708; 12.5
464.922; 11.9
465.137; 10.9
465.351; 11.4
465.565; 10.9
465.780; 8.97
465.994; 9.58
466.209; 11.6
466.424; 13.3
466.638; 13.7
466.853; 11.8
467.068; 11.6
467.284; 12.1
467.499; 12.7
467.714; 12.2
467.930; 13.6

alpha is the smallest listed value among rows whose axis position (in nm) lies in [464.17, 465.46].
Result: 10.9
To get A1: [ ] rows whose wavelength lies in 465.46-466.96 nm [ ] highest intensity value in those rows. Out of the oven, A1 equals 13.7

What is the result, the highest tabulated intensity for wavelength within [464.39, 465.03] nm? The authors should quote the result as 12.5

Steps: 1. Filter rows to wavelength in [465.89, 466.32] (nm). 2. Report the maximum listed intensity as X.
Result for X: 11.6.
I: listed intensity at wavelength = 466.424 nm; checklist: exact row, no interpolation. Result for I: 13.3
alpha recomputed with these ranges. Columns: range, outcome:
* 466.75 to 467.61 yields 11.6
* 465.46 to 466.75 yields 8.97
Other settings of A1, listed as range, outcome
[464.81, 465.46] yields 11.9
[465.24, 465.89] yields 11.4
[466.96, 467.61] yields 12.7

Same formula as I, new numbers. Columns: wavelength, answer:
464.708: 12.5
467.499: 12.7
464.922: 11.9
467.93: 13.6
